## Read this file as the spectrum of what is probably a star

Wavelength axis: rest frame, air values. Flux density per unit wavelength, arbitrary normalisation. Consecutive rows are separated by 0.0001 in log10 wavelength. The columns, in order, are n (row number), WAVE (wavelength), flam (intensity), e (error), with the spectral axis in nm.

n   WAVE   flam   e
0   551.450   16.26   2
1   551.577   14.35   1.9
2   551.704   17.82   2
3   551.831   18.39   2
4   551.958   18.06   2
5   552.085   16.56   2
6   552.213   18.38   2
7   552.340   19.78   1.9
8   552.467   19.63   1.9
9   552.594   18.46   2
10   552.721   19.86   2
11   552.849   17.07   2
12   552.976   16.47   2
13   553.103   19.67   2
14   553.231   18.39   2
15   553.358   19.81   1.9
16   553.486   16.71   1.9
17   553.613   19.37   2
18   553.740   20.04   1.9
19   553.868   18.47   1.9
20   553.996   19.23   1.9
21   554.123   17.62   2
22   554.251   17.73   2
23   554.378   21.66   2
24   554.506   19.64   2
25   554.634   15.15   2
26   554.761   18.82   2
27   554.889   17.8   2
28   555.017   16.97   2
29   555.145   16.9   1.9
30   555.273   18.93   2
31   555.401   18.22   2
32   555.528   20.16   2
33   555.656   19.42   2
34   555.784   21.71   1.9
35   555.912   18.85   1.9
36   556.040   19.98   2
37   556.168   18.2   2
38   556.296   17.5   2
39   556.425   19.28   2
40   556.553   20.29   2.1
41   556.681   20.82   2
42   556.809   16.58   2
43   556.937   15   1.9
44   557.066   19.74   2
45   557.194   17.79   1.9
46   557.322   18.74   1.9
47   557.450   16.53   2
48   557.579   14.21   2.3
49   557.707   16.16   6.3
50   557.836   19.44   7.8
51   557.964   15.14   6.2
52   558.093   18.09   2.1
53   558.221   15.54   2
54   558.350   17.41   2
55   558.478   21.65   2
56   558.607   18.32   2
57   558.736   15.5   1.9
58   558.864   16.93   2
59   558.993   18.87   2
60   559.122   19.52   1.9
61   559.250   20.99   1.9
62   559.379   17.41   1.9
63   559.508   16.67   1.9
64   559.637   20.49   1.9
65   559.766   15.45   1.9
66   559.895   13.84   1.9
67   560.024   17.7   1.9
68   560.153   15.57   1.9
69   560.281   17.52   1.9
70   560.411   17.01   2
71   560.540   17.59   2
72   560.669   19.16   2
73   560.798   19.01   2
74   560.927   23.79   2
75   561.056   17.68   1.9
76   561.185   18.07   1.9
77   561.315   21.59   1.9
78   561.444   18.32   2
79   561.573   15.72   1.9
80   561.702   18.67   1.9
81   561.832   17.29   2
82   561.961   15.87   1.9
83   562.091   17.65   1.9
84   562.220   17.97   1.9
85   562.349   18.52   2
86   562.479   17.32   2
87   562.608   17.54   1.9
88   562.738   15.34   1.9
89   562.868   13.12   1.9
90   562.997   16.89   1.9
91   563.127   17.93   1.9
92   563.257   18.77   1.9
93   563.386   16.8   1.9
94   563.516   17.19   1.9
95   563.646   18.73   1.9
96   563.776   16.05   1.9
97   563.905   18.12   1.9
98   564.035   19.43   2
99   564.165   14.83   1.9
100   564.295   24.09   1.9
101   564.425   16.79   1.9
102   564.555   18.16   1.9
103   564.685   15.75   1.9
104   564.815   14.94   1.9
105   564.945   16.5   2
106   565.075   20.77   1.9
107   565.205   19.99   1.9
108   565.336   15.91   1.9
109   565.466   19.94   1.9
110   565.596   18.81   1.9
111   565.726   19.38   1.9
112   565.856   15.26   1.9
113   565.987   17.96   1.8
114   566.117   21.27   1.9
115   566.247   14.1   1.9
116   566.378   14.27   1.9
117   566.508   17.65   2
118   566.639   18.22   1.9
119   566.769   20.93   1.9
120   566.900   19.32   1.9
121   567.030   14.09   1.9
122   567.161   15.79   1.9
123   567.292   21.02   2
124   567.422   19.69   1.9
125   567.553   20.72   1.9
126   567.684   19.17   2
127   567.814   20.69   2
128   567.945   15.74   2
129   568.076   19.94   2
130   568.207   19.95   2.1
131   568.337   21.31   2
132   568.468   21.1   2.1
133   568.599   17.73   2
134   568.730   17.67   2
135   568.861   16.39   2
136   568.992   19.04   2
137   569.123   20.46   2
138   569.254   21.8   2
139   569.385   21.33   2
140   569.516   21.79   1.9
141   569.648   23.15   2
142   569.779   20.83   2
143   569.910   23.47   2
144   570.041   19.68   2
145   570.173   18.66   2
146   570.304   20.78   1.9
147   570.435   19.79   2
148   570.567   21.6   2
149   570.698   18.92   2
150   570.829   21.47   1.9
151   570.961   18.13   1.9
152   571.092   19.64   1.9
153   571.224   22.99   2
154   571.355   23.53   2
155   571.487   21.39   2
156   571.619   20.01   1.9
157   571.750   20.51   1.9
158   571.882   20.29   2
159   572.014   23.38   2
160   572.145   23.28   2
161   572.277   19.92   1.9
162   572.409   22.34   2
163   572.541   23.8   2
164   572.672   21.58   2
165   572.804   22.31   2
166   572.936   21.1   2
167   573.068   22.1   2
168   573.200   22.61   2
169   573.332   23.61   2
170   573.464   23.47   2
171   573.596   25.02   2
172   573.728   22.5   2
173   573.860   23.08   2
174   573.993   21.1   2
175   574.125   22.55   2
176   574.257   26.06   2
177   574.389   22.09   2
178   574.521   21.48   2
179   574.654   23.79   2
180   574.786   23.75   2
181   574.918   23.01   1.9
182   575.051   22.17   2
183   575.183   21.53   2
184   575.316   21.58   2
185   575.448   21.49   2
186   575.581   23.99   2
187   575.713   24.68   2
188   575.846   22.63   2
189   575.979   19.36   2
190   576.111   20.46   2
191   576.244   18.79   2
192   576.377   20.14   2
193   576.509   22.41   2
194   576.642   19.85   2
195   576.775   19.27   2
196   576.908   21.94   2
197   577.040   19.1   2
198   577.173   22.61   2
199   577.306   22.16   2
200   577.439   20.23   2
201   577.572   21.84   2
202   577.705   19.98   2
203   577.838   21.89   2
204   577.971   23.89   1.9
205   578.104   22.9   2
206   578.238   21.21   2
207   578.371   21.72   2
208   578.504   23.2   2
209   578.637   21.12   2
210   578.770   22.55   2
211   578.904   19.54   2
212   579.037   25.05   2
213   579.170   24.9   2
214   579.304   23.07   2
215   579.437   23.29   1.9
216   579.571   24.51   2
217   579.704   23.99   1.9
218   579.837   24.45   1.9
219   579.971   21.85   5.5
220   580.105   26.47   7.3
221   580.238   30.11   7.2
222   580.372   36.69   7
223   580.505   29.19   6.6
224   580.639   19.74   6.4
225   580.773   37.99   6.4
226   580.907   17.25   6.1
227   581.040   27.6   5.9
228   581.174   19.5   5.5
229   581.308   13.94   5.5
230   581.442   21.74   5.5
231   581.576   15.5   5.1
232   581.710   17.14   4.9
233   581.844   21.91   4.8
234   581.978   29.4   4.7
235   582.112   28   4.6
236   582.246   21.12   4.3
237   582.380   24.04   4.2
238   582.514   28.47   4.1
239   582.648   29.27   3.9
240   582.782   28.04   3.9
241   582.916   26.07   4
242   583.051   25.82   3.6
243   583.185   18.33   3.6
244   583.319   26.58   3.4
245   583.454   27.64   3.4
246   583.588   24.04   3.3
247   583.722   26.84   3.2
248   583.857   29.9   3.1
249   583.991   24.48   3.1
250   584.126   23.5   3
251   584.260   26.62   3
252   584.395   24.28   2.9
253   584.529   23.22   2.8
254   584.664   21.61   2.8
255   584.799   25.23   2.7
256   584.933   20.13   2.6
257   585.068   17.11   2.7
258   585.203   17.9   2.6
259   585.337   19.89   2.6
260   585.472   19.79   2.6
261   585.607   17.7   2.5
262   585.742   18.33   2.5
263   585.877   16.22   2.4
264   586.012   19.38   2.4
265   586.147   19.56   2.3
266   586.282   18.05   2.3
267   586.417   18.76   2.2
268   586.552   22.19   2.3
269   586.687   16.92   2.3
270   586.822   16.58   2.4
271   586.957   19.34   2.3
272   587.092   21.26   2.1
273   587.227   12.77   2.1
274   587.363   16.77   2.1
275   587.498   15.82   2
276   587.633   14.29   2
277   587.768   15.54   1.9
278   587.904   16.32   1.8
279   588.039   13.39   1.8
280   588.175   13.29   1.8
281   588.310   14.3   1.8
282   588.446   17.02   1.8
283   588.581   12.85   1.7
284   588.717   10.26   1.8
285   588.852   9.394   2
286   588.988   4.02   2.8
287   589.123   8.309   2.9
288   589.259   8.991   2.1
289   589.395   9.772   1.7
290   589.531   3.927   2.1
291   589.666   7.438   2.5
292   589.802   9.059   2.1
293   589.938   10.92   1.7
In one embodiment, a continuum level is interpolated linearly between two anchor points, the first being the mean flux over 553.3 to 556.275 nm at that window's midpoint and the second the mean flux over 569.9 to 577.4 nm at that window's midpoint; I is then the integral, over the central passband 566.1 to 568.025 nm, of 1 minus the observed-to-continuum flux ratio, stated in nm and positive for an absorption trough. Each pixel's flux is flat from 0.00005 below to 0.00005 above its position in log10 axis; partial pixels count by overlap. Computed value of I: 0.24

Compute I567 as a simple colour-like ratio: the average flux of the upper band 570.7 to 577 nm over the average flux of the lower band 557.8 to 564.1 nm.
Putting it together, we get 1.24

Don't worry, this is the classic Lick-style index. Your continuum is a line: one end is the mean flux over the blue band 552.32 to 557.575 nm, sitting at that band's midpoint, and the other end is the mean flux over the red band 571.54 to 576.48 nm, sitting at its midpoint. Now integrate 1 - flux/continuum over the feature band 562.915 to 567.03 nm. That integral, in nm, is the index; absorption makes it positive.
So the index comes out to 0.534 nm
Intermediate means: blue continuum 18.5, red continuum 22.2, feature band 17.8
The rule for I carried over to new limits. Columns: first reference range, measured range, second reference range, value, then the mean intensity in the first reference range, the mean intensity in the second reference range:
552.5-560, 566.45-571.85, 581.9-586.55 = 0.14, 18.2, 23.1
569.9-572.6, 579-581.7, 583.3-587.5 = -0.42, 21.1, 20.9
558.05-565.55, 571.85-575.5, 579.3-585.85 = -0.23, 17.8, 23.8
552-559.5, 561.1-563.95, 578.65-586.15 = 0.32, 18.3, 23.5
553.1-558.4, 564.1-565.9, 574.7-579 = 0.16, 18.3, 21.6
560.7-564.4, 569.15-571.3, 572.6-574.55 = 0.04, 17.9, 22.7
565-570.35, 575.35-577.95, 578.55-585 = 0.14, 19.2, 24.4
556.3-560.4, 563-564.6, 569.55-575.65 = 0.10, 17.6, 21.9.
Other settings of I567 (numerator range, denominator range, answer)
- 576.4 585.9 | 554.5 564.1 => 1.29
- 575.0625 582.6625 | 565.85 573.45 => 1.14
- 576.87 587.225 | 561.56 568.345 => 1.27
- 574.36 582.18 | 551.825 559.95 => 1.25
